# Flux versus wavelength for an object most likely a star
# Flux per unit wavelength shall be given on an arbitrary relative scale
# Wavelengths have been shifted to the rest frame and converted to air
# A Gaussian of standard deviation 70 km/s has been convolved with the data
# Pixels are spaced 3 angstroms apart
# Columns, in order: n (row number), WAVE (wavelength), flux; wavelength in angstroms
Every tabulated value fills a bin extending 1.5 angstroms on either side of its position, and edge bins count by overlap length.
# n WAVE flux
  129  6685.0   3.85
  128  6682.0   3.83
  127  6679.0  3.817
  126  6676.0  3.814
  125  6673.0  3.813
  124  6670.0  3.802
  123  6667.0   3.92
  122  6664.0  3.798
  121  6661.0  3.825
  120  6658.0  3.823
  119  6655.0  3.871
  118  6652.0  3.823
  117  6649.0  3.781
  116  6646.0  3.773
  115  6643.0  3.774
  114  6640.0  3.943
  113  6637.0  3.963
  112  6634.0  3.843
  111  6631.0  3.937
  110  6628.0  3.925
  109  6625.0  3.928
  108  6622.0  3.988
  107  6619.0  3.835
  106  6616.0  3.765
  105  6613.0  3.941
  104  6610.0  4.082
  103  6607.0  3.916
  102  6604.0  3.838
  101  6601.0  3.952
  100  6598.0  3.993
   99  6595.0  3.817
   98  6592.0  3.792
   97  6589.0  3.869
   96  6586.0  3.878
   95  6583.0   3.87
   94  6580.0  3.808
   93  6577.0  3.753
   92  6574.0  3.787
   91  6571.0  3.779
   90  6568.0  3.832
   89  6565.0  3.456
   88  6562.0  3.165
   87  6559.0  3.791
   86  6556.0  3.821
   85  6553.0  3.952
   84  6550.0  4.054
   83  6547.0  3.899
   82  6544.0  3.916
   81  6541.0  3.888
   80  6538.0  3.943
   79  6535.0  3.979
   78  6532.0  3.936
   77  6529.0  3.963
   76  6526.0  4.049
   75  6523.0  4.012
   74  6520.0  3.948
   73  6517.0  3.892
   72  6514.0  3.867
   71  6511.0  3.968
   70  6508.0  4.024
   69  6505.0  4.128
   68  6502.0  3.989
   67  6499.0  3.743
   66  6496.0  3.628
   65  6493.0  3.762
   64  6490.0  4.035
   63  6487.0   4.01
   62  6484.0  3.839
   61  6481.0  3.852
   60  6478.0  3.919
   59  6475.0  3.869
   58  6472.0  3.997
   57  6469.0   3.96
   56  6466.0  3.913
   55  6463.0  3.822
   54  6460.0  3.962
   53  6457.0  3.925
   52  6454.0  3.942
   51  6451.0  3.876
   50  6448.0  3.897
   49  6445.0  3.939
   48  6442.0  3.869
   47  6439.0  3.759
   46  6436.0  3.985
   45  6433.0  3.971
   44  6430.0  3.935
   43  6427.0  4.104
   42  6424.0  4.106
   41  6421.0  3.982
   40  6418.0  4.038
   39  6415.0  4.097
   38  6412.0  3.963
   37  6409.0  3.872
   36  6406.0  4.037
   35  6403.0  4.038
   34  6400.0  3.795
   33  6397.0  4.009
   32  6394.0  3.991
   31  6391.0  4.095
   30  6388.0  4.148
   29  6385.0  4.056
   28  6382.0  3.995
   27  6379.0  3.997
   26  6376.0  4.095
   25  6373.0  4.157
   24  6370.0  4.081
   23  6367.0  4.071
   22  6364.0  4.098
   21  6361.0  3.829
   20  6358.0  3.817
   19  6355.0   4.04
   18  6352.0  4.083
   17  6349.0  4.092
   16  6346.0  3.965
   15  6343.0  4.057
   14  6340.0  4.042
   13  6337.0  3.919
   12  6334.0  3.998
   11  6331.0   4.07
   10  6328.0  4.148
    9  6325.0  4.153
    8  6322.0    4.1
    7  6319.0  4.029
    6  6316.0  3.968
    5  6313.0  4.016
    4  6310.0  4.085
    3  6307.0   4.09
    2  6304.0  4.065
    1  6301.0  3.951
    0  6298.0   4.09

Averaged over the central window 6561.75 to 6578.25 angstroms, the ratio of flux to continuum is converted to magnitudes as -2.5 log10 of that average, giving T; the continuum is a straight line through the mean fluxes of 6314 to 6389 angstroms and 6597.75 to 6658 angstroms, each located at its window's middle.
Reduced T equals 0.07 mag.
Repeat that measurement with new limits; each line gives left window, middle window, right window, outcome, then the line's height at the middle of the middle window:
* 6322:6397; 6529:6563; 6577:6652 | 0.02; 3.92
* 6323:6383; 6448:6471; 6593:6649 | 0.02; 3.98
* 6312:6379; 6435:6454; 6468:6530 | 0.02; 3.97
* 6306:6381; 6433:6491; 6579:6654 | 0.02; 3.97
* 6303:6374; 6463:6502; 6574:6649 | 0.02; 3.95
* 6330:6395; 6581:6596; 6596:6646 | 0.02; 3.92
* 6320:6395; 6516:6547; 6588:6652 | 0.00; 3.94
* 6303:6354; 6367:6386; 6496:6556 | -0.01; 4.03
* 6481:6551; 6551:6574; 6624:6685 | 0.06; 3.9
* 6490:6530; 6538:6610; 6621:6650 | 0.02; 3.9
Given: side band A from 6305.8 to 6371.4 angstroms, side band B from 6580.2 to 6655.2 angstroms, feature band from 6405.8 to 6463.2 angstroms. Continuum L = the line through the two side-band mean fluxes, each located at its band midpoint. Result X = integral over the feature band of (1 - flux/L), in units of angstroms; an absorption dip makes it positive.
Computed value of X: 0.39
